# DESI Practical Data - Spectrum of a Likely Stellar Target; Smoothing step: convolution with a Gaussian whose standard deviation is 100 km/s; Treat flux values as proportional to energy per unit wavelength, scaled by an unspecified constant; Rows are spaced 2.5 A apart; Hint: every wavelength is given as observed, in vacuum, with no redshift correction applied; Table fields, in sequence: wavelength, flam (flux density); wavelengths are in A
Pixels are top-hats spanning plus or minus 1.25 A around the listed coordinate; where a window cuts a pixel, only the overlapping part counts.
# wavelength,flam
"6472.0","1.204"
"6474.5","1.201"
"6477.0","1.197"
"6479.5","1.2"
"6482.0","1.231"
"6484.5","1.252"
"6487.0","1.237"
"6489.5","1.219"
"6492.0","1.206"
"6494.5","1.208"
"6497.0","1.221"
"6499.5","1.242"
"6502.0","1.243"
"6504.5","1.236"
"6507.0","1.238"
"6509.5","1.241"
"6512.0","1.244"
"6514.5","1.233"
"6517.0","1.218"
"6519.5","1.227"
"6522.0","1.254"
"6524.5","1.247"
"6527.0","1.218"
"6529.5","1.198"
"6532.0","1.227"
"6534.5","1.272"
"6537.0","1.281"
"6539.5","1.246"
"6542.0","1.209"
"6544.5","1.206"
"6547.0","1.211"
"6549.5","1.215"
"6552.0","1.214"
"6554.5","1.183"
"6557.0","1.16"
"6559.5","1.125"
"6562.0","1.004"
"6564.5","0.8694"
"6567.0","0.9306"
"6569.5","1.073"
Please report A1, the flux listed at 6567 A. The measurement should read 0.9306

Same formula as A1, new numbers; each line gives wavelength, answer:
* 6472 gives 1.204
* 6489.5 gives 1.219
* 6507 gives 1.238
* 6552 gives 1.214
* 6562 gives 1.004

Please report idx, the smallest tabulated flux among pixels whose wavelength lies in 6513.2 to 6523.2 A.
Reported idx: 1.218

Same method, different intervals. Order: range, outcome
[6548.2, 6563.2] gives 1.004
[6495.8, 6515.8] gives 1.221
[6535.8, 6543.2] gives 1.209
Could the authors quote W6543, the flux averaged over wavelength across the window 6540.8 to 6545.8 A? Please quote 1.21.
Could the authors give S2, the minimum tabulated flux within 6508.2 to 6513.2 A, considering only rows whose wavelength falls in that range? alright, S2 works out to 1.241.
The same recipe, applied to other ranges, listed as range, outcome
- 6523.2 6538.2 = 1.198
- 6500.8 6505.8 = 1.236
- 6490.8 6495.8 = 1.206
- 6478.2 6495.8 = 1.2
